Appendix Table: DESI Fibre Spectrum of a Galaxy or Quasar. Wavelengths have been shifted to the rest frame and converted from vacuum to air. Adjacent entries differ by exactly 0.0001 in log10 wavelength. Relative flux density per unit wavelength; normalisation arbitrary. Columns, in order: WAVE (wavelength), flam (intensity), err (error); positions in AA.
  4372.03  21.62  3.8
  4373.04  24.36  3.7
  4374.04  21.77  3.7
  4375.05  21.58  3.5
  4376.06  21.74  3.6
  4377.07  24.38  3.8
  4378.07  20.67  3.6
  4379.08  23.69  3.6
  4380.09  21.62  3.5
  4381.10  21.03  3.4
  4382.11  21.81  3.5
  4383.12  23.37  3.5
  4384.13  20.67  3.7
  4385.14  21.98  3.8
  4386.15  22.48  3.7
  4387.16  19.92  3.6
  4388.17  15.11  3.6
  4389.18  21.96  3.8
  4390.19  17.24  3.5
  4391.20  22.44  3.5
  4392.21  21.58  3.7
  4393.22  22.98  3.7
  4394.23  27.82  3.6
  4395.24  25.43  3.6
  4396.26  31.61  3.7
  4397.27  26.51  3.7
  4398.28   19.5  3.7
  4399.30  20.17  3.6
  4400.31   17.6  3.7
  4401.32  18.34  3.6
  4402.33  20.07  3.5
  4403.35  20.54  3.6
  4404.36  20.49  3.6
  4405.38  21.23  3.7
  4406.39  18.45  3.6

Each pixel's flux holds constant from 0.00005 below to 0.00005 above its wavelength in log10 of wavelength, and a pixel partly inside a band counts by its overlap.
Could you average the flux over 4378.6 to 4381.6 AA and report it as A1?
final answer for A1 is 22.1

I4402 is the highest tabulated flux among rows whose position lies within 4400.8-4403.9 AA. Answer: 20.54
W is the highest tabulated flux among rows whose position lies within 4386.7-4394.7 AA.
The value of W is 27.82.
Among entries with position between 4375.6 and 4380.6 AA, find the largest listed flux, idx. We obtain 24.38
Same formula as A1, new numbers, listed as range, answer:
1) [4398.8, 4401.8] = 18.7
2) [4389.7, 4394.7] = 22.4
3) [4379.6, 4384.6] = 21.7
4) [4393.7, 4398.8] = 26.1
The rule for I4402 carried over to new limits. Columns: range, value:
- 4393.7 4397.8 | 31.61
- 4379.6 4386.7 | 23.37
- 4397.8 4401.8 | 20.17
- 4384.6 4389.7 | 22.48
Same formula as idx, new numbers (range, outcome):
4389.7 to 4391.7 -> 22.44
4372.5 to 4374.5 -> 24.36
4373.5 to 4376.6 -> 21.77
